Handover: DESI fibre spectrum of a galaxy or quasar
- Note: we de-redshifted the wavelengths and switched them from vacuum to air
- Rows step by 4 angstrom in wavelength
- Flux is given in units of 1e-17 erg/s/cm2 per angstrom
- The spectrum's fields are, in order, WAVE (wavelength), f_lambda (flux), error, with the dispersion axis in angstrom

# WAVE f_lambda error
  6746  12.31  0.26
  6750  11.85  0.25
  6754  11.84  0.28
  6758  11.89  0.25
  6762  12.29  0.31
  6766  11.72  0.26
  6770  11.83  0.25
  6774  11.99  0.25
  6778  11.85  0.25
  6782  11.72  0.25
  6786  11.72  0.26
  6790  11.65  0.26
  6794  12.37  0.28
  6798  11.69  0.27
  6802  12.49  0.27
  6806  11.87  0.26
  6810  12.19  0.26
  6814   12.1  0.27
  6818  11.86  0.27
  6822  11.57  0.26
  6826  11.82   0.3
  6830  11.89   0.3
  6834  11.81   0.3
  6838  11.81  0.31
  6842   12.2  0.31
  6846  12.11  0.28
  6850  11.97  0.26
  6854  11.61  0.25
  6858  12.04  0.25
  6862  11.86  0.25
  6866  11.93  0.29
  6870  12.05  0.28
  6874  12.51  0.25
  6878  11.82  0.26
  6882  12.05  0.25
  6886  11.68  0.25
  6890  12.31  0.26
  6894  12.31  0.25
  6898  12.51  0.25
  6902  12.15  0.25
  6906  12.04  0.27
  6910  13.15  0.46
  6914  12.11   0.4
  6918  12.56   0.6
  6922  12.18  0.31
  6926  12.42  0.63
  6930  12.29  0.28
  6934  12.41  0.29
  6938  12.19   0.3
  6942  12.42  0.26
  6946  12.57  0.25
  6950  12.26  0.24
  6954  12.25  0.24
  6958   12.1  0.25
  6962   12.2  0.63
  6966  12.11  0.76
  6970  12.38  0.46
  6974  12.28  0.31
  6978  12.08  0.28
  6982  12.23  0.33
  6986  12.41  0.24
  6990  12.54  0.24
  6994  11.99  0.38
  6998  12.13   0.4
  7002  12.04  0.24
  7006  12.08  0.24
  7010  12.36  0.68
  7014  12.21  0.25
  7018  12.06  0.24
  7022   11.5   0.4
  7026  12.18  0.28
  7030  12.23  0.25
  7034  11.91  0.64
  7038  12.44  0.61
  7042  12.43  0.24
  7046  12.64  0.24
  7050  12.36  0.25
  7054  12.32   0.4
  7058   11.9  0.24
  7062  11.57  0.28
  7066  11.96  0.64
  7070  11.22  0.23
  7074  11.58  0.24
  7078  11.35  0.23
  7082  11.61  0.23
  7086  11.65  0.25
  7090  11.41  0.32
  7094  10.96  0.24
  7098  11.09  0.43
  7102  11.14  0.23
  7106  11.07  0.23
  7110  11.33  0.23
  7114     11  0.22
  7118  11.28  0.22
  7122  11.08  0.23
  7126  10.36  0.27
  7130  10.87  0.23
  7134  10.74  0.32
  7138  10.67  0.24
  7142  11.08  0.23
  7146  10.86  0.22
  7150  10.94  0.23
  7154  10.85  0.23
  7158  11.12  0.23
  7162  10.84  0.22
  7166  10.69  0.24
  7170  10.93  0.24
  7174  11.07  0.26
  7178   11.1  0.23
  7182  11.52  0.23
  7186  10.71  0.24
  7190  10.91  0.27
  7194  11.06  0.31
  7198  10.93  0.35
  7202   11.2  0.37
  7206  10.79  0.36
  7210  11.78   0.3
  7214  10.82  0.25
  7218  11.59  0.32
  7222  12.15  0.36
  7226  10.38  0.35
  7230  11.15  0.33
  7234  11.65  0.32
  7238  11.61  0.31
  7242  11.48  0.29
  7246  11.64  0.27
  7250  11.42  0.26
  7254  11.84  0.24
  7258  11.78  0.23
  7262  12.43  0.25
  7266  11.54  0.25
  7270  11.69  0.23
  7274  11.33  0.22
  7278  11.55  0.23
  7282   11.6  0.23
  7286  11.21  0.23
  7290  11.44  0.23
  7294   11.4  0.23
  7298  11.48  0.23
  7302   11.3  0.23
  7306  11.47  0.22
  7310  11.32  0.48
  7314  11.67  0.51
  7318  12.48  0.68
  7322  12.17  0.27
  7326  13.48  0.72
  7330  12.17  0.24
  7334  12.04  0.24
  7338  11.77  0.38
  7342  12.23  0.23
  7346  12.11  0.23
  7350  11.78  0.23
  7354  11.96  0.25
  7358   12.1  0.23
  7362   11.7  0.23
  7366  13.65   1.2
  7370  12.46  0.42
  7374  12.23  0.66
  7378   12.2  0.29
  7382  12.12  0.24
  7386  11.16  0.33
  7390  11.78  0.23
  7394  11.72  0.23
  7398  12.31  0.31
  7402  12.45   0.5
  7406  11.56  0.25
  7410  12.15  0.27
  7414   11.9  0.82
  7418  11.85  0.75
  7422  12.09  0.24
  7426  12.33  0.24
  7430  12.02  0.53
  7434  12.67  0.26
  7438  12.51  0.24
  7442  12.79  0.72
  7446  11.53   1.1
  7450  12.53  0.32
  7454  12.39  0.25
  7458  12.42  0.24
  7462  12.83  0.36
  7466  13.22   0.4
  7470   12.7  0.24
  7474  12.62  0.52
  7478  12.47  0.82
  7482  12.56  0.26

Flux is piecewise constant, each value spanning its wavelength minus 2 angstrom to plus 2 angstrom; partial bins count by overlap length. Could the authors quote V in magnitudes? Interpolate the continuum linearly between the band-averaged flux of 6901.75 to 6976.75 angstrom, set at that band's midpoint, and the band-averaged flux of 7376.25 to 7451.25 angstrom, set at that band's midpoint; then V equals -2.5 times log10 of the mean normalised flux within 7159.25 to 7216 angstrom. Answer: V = 0.11 mag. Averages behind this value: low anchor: 12.3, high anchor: 12.1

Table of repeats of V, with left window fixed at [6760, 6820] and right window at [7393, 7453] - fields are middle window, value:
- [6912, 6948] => -0.03 mag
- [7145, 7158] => 0.11 mag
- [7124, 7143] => 0.13 mag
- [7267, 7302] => 0.06 mag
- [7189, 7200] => 0.11 mag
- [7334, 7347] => 0.01 mag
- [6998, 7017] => -0.01 mag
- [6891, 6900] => -0.04 mag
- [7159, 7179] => 0.11 mag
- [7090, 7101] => 0.09 mag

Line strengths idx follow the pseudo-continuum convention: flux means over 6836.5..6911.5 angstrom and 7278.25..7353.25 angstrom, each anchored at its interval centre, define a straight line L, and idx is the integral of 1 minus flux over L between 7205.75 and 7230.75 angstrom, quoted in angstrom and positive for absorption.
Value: 1.3 angstrom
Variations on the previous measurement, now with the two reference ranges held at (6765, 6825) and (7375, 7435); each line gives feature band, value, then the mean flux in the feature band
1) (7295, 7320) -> 0.80 angstrom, 11.6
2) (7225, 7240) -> 0.92 angstrom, 11.3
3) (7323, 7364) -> -0.45 angstrom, 12.1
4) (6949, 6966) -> -0.36 angstrom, 12.2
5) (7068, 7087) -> 0.77 angstrom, 11.5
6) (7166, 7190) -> 1.91 angstrom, 11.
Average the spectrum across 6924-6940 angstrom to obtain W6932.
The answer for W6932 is 12.3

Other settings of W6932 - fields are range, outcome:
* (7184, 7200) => 10.9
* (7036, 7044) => 12.4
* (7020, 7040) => 12.1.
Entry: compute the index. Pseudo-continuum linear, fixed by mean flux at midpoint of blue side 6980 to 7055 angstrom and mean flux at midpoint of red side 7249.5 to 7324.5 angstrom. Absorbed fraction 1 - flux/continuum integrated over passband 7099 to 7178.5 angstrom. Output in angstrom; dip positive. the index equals 6.7 angstrom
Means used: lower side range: 12.2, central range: 10.9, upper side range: 11.7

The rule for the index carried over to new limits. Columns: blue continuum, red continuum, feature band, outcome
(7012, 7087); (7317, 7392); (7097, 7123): 1.9 angstrom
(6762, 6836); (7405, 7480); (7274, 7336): 2.5 angstrom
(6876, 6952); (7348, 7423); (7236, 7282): 1.7 angstrom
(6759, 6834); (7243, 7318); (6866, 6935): -2.4 angstrom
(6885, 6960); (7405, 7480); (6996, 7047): 0.7 angstrom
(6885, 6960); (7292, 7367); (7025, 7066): 0.1 angstrom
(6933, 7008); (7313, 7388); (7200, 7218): 1.5 angstrom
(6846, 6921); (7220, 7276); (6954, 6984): -0.5 angstrom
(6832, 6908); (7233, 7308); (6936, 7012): -2.1 angstrom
